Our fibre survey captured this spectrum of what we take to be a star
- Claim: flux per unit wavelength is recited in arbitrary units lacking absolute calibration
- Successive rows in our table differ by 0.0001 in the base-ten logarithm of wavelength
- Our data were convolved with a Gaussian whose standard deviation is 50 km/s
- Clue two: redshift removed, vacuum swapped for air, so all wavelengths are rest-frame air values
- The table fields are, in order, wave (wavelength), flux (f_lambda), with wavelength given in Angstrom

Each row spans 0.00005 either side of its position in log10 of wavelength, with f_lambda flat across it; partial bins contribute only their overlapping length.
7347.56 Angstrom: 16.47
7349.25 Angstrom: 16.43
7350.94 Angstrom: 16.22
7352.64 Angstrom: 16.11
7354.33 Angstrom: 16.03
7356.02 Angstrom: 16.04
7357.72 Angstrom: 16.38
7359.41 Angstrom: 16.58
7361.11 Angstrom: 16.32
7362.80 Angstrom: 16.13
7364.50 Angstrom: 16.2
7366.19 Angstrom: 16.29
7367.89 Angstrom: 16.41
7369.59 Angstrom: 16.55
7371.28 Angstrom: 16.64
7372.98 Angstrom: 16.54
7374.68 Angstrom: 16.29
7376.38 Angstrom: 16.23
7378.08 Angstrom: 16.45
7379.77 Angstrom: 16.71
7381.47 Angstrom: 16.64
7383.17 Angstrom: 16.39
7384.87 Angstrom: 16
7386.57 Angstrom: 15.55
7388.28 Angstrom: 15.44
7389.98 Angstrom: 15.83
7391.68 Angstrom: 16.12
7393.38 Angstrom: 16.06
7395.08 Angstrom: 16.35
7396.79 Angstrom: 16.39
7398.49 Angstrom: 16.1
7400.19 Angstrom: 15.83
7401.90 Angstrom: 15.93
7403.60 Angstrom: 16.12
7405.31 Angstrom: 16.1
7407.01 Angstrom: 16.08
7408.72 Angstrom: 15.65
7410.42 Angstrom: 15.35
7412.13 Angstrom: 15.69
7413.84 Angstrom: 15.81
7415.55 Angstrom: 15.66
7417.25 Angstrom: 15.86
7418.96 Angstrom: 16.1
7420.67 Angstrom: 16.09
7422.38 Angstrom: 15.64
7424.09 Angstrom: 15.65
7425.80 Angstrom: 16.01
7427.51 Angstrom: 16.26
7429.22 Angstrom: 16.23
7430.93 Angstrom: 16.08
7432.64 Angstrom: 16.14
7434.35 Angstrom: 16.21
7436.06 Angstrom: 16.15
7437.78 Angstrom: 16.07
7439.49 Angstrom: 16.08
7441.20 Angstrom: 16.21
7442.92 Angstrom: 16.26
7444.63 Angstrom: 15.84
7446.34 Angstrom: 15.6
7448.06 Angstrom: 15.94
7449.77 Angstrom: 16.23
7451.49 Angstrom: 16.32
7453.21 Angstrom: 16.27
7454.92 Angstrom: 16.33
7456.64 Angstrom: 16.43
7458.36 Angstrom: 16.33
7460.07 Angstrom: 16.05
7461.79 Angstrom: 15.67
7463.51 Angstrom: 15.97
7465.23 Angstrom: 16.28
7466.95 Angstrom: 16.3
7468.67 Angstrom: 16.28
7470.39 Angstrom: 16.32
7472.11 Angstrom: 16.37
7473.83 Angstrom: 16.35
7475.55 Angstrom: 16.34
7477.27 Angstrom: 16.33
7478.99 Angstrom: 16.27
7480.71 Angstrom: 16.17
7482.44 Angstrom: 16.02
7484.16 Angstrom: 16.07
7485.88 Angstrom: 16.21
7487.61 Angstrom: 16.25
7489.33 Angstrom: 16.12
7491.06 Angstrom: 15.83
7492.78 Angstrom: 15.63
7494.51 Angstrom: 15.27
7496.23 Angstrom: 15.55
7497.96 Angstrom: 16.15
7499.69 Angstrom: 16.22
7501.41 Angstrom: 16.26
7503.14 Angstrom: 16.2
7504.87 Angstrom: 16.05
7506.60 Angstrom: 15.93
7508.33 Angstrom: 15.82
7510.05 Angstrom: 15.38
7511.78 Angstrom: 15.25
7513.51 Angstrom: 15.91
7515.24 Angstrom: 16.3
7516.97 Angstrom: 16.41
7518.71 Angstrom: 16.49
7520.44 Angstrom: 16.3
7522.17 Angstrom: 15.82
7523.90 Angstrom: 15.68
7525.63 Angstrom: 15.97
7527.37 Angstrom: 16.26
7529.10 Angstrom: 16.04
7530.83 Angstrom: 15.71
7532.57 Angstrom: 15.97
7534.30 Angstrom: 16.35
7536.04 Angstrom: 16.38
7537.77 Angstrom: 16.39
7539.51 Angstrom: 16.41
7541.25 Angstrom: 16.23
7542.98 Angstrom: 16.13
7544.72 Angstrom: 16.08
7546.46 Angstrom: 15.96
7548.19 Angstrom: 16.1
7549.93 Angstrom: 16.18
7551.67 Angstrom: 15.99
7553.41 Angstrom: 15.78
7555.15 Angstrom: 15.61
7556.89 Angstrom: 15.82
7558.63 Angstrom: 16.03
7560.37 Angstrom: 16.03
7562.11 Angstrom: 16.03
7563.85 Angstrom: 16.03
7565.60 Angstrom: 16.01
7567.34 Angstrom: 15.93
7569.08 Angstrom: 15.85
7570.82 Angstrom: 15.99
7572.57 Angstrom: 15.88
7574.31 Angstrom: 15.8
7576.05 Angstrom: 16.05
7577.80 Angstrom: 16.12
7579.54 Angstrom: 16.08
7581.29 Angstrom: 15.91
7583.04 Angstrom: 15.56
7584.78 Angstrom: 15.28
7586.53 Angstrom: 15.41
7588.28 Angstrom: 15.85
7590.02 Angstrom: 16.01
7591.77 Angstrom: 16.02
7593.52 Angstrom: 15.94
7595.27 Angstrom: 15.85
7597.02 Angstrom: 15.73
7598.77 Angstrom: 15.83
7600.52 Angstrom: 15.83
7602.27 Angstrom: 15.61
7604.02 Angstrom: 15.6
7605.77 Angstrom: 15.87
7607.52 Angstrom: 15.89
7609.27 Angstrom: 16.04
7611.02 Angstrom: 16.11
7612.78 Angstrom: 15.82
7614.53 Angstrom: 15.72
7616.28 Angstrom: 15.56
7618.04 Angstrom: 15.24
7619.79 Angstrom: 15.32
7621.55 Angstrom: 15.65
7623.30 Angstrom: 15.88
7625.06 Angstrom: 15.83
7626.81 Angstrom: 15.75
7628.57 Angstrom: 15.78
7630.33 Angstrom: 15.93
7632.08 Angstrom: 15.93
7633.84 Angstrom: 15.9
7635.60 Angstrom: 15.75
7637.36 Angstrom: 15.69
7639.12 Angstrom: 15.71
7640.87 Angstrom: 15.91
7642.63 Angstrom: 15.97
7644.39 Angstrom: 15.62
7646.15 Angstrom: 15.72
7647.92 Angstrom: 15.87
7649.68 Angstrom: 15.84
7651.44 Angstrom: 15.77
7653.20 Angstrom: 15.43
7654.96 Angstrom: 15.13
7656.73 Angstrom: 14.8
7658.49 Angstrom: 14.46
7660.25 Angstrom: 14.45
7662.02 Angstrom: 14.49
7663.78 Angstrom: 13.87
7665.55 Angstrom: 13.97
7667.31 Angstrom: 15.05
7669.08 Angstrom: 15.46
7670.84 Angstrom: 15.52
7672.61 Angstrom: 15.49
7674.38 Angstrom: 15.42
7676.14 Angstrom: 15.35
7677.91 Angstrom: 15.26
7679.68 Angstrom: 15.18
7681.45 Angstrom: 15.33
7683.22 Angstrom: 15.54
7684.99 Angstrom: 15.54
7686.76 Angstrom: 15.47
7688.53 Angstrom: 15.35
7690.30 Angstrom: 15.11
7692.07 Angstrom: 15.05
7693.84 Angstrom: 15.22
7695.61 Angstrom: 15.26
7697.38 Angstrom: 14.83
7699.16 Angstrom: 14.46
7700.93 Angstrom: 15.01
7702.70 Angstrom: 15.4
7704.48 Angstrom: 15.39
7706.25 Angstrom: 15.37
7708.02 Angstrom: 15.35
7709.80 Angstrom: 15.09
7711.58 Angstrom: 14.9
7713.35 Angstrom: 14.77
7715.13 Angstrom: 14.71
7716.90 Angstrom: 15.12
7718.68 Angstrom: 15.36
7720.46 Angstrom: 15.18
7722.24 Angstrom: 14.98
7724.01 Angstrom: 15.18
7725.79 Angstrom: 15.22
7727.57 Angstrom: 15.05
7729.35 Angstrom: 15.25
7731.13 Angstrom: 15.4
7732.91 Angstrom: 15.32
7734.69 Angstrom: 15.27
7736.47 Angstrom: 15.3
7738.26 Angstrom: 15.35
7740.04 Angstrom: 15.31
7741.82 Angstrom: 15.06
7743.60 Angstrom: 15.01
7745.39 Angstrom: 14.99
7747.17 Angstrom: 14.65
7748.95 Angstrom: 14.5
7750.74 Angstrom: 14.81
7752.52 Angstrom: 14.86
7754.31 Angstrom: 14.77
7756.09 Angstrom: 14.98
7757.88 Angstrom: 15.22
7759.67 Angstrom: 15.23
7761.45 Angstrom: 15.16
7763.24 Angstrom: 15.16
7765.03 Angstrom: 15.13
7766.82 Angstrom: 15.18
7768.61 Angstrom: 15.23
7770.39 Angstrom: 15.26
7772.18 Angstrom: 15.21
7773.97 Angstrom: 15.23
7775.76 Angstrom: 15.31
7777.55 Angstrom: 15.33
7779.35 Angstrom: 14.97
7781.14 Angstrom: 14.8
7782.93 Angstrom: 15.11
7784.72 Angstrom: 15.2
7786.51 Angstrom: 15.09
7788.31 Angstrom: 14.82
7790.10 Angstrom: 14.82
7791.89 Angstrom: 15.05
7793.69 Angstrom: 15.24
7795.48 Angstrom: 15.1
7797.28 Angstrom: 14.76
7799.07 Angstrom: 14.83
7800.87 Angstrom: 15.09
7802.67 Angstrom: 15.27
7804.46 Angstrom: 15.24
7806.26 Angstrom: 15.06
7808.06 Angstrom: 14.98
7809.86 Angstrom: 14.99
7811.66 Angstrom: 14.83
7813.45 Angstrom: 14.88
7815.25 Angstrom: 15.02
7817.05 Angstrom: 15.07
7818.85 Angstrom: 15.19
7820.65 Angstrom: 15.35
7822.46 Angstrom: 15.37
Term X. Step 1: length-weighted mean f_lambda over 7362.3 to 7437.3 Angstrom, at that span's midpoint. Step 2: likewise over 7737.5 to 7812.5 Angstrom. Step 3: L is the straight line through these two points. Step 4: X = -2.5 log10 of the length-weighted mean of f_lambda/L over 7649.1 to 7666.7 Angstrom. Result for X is 0.041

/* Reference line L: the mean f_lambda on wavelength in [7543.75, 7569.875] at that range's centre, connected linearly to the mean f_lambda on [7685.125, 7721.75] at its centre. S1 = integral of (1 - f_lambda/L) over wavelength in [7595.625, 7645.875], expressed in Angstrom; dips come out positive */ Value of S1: -0.55 Angstrom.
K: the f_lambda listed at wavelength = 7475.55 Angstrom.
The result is 16.34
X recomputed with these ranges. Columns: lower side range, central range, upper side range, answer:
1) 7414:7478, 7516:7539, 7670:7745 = -0.021 mag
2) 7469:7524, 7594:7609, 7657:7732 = -0.018 mag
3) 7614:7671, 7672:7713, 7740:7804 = 0.004 mag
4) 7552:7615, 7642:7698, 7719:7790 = 0.019 mag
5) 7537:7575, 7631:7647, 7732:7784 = -0.012 mag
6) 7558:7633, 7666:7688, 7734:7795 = 0.008 mag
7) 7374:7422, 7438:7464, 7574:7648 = -0.009 mag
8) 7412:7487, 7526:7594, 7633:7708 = -0.020 mag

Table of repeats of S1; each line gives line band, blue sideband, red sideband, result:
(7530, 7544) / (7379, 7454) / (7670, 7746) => -0.46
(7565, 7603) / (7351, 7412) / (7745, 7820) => -0.60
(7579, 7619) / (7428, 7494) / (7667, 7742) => -0.39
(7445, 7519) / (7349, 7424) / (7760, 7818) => -0.97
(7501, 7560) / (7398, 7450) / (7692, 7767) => -1.41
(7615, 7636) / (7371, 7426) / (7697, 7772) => -0.43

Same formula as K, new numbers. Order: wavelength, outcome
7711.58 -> 14.9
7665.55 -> 13.97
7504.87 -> 16.05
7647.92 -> 15.87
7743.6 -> 15.01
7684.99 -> 15.54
